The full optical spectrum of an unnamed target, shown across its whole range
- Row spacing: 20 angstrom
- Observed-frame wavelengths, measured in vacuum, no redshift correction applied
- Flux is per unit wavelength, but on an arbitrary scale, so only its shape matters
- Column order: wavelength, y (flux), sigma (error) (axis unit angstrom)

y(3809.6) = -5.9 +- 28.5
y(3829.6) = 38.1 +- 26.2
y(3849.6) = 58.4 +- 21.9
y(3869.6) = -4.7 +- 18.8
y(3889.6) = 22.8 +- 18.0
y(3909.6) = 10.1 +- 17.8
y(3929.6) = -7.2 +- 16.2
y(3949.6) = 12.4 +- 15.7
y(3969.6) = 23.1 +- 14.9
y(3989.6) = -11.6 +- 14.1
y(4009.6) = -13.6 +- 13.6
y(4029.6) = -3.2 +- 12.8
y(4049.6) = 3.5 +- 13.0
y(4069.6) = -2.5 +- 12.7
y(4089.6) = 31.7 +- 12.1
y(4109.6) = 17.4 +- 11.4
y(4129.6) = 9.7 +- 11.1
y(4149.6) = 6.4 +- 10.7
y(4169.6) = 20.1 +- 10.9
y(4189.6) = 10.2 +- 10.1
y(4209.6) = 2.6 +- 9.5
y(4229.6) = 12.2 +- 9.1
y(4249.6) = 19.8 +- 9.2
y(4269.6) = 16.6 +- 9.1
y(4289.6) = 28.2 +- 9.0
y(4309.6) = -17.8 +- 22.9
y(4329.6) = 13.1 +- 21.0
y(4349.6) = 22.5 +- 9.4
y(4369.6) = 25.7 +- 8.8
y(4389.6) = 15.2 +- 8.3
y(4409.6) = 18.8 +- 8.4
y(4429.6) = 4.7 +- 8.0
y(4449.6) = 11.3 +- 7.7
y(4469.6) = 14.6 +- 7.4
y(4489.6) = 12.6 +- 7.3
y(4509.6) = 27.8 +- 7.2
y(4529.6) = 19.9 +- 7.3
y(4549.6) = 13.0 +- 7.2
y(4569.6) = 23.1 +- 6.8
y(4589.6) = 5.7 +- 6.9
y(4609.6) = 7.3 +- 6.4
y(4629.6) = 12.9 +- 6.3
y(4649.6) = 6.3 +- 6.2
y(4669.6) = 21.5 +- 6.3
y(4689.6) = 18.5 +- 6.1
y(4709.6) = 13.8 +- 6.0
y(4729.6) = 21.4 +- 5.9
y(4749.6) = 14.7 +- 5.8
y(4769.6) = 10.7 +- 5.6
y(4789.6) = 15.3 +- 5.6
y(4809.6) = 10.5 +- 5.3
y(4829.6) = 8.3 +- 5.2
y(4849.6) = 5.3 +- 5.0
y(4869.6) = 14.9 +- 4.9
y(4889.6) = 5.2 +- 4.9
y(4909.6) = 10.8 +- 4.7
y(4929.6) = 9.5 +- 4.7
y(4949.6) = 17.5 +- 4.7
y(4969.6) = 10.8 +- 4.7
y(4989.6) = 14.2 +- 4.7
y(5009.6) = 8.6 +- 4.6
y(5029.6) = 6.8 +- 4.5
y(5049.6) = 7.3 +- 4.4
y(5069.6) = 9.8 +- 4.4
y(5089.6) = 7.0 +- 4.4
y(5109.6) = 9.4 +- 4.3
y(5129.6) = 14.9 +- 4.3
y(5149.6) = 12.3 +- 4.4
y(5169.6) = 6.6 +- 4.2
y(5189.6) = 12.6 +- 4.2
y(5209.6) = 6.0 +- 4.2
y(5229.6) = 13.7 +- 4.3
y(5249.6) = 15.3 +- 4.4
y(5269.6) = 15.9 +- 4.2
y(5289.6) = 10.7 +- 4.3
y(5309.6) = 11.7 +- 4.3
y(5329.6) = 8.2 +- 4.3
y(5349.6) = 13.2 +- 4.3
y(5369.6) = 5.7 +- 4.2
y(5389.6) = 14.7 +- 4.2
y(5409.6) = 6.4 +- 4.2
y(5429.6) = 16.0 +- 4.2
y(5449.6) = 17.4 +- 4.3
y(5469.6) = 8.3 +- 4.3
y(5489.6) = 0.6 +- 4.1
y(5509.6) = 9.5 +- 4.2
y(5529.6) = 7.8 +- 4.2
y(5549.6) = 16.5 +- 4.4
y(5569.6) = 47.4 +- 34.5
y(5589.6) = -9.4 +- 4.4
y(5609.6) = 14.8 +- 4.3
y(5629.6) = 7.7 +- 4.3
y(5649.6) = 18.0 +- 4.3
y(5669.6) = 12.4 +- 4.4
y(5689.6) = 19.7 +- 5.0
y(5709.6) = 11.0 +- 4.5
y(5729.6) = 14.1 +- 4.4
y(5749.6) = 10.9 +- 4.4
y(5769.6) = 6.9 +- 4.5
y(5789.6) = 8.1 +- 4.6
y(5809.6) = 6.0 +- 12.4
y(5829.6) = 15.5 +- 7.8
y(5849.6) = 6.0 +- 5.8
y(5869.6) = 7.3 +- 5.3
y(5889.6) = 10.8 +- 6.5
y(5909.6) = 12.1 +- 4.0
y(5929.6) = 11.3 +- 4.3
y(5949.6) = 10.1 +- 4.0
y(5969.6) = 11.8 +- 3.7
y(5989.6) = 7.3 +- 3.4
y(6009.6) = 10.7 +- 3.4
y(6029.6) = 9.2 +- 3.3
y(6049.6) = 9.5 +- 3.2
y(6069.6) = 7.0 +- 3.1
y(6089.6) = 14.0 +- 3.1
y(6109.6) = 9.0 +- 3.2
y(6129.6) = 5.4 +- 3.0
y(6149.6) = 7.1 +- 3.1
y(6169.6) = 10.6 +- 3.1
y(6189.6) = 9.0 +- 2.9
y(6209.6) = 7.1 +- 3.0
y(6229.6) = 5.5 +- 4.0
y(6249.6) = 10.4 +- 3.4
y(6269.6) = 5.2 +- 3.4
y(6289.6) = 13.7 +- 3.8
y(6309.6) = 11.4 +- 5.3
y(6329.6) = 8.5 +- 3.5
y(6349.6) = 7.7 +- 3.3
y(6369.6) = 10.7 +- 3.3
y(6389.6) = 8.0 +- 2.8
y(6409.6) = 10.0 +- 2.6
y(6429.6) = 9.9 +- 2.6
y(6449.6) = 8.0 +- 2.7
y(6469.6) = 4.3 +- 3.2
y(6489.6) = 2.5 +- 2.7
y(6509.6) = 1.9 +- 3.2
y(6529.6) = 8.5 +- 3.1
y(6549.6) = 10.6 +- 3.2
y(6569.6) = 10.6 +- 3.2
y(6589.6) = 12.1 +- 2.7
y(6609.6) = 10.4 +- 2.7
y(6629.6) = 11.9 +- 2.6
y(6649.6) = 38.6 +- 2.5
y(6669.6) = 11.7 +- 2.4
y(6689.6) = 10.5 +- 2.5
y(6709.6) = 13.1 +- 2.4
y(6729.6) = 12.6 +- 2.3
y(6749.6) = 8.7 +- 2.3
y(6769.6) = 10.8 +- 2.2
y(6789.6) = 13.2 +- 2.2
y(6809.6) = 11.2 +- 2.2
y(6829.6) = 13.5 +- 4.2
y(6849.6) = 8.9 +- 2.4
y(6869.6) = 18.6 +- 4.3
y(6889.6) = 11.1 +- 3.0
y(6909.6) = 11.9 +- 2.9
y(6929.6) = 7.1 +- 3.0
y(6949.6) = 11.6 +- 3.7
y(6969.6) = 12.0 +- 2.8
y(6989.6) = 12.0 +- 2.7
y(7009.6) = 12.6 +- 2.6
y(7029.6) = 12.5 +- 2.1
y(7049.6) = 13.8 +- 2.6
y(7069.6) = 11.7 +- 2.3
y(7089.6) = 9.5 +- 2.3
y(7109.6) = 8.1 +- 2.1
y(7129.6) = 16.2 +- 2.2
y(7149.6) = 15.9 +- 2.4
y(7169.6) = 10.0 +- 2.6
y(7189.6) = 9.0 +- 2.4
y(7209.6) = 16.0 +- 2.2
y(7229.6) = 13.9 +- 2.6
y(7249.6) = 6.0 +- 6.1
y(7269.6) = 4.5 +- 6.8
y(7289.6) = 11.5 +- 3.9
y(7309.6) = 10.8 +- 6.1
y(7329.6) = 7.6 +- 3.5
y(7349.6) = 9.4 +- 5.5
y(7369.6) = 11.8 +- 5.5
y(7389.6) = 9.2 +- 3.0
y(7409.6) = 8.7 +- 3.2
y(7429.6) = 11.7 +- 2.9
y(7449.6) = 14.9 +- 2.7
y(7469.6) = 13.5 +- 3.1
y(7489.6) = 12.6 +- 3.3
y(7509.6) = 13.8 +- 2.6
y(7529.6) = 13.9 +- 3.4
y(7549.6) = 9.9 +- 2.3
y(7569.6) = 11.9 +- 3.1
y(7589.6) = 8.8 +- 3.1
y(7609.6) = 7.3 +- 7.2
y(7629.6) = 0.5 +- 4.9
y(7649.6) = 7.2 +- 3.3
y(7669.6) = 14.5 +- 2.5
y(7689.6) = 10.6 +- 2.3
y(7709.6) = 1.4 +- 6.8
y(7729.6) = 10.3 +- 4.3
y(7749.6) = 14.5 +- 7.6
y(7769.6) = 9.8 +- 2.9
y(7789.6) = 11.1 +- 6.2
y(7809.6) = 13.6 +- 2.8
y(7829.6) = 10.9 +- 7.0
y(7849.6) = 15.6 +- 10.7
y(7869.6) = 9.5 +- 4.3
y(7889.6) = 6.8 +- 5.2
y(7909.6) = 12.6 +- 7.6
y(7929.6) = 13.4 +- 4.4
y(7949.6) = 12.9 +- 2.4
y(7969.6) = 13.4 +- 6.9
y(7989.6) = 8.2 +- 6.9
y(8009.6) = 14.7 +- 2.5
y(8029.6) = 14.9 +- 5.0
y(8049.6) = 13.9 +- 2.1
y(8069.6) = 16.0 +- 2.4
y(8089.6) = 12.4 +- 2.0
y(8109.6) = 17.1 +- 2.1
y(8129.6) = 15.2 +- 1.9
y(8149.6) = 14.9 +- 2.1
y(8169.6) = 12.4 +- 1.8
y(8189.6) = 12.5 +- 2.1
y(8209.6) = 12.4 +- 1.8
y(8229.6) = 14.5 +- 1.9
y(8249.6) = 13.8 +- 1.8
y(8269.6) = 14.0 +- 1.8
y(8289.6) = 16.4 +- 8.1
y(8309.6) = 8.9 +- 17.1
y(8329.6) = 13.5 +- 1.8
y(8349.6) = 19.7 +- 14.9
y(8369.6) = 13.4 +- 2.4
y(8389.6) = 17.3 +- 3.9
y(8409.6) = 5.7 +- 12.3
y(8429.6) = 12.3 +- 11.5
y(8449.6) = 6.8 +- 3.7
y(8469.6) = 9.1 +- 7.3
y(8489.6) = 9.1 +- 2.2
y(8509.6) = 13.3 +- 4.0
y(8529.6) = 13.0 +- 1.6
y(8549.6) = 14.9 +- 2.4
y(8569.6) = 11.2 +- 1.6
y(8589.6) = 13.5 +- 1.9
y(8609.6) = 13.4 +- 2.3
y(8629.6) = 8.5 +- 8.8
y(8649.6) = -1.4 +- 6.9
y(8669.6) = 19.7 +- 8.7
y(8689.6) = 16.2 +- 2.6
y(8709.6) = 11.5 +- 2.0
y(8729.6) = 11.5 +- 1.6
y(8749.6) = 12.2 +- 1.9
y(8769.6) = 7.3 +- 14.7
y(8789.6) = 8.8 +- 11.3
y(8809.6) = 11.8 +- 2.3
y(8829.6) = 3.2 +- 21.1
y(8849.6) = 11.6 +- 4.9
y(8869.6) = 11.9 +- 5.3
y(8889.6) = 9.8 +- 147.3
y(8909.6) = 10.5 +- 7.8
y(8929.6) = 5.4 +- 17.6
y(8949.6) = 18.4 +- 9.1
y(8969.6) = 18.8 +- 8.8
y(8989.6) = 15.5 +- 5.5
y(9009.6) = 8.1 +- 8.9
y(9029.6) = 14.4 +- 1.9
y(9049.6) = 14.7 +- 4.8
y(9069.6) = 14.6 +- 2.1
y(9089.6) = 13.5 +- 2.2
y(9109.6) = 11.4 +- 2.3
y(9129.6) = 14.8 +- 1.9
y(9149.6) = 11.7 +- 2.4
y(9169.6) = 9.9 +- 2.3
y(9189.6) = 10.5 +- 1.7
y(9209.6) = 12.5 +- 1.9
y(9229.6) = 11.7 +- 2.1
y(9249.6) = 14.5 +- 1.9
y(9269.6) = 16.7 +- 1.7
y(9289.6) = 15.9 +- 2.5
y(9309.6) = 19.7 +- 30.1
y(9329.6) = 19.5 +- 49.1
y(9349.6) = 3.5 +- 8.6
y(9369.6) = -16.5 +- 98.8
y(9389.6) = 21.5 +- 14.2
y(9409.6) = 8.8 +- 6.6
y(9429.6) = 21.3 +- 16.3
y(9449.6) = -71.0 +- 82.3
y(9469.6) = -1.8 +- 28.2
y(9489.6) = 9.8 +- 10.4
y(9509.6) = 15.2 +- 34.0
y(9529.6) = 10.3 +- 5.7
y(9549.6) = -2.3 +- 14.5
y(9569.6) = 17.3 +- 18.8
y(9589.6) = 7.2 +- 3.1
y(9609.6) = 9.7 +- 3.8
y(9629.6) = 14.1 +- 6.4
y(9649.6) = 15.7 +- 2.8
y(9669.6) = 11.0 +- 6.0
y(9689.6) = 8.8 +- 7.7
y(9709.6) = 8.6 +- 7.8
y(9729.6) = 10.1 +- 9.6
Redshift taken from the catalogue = 0.78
